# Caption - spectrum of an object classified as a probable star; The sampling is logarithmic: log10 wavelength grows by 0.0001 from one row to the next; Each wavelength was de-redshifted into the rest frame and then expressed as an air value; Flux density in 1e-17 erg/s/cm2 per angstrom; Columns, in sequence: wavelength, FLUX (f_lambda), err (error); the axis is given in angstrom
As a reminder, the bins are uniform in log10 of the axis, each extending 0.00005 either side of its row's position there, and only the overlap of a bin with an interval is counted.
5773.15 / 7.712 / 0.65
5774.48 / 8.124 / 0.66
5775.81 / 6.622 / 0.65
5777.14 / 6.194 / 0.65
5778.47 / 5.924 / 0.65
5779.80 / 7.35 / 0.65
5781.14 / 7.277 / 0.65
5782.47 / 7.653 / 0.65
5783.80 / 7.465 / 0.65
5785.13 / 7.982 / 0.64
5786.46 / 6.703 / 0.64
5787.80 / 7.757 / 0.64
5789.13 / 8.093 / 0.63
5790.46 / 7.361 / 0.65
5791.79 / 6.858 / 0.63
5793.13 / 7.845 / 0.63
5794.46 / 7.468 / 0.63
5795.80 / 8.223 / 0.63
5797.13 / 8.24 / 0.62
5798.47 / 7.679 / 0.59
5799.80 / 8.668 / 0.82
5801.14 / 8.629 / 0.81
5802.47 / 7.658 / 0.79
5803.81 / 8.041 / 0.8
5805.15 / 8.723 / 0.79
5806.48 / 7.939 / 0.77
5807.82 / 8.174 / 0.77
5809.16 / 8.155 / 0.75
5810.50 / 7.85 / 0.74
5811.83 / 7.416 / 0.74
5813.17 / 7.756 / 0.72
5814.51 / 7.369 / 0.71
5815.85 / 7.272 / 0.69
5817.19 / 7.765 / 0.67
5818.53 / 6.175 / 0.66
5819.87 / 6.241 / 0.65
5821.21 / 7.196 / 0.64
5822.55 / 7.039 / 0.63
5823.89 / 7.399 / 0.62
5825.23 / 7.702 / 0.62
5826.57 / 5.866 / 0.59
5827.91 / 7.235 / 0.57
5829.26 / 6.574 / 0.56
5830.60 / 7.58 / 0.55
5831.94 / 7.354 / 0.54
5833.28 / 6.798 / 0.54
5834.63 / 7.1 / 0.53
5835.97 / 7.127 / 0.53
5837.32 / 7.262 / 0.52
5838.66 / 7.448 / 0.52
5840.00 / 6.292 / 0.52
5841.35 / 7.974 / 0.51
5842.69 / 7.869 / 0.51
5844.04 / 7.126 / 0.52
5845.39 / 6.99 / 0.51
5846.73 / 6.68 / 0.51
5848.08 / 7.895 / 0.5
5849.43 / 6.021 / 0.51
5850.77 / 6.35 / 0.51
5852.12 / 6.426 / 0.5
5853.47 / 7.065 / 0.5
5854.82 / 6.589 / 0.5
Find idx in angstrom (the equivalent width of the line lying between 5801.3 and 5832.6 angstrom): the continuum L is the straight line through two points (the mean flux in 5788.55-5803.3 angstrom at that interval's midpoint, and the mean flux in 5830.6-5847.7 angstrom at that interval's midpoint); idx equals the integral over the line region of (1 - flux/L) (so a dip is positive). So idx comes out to 0.5 angstrom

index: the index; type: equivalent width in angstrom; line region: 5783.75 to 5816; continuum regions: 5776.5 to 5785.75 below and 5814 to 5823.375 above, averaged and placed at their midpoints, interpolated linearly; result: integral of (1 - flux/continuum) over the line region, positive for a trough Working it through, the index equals -3.5 angstrom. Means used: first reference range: 7.12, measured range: 7.83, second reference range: 7.01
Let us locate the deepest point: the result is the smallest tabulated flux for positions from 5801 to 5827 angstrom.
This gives 5.866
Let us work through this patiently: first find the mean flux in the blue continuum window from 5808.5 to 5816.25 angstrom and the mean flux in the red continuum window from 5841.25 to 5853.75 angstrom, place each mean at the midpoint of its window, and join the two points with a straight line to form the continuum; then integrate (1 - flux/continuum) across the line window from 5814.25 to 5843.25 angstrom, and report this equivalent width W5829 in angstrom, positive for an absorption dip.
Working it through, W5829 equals 0.9 angstrom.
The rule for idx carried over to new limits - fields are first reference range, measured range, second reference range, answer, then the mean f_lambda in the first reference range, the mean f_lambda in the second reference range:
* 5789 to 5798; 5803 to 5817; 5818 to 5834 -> -1.0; 7.7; 6.94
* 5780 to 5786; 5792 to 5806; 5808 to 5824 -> -1.2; 7.54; 7.33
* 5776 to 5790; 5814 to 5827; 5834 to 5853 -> 0.2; 7.22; 7.04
